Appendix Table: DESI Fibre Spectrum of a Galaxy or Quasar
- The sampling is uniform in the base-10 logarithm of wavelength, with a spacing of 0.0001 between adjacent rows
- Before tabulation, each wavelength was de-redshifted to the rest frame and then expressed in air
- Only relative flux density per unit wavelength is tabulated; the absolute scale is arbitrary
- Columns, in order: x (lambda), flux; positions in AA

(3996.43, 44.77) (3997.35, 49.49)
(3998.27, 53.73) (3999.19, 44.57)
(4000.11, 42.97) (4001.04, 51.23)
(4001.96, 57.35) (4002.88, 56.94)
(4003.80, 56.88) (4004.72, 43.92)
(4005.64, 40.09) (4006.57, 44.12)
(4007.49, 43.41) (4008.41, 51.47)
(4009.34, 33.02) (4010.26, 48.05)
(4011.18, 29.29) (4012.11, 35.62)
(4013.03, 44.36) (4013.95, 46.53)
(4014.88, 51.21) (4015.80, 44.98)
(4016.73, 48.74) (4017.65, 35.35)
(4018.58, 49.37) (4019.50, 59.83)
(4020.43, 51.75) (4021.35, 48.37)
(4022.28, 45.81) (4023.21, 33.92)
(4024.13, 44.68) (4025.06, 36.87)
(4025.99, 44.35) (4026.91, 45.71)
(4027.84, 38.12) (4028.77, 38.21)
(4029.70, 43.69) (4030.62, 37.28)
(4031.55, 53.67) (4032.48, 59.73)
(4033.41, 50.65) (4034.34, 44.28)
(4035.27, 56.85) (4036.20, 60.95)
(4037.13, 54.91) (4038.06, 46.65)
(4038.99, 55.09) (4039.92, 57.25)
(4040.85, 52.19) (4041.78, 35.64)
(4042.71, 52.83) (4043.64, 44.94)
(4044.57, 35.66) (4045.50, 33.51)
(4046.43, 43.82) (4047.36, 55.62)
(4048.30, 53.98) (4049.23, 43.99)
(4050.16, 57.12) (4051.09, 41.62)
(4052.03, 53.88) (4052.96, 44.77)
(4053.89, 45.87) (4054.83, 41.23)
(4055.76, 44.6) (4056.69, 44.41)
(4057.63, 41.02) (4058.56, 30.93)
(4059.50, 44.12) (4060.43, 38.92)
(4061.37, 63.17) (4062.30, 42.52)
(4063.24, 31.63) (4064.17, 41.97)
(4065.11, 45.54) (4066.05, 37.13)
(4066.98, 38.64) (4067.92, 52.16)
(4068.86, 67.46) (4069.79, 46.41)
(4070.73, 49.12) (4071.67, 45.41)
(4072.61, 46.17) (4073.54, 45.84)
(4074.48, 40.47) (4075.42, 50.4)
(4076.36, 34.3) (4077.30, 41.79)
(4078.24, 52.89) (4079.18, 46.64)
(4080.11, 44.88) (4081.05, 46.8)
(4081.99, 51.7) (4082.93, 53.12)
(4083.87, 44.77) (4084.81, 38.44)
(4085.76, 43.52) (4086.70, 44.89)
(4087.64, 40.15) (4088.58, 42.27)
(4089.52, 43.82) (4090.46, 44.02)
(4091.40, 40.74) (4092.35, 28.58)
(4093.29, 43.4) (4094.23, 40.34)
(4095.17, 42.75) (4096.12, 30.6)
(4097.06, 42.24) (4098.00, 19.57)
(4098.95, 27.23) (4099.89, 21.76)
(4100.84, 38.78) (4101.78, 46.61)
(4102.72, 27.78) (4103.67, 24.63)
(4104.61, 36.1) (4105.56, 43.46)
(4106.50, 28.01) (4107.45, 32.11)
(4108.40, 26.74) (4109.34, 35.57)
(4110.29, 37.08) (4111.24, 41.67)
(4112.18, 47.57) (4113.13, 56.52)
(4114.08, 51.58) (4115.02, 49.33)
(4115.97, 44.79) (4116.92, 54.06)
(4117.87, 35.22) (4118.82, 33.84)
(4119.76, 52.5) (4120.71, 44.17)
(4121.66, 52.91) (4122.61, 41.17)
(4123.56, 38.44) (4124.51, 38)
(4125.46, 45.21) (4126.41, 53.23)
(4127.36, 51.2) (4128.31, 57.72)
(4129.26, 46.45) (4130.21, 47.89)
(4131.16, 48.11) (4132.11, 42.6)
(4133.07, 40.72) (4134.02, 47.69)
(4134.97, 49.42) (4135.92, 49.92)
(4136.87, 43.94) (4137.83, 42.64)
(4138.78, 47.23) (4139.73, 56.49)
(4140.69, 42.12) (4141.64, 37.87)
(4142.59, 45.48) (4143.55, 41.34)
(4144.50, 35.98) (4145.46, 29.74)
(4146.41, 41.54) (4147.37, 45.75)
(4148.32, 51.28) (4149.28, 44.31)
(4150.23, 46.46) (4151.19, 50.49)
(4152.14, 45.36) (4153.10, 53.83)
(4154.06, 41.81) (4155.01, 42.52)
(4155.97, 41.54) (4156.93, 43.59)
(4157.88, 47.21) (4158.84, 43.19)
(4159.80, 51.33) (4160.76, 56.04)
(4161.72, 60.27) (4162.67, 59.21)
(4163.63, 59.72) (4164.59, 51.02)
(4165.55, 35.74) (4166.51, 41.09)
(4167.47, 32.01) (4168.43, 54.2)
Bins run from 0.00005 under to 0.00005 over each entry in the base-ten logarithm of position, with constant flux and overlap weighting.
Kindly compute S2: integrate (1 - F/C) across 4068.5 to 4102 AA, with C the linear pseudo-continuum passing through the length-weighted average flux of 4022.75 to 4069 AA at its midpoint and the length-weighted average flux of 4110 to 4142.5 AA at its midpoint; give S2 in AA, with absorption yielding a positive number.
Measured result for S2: 2.7 AA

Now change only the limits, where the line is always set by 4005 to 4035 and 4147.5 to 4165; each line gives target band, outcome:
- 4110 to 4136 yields 0.9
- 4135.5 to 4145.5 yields 1.1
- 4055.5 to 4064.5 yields 0.7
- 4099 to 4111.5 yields 3.7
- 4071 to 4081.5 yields 0.3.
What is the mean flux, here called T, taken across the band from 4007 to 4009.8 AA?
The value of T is 42.7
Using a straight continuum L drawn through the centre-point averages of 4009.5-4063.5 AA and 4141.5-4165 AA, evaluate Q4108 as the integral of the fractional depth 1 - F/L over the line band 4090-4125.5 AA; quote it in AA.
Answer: 5.7 AA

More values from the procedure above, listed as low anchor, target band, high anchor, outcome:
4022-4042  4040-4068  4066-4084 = 1.6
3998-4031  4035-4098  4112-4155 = 0.3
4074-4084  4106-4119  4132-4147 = 1.0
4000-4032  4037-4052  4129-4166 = -0.8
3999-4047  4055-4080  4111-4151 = 0.7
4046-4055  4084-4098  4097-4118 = 0.4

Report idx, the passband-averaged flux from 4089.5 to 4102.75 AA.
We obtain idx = 35.9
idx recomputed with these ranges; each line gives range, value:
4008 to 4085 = 45.9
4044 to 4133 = 43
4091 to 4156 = 42.1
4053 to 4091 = 44.7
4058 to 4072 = 45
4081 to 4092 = 44.2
